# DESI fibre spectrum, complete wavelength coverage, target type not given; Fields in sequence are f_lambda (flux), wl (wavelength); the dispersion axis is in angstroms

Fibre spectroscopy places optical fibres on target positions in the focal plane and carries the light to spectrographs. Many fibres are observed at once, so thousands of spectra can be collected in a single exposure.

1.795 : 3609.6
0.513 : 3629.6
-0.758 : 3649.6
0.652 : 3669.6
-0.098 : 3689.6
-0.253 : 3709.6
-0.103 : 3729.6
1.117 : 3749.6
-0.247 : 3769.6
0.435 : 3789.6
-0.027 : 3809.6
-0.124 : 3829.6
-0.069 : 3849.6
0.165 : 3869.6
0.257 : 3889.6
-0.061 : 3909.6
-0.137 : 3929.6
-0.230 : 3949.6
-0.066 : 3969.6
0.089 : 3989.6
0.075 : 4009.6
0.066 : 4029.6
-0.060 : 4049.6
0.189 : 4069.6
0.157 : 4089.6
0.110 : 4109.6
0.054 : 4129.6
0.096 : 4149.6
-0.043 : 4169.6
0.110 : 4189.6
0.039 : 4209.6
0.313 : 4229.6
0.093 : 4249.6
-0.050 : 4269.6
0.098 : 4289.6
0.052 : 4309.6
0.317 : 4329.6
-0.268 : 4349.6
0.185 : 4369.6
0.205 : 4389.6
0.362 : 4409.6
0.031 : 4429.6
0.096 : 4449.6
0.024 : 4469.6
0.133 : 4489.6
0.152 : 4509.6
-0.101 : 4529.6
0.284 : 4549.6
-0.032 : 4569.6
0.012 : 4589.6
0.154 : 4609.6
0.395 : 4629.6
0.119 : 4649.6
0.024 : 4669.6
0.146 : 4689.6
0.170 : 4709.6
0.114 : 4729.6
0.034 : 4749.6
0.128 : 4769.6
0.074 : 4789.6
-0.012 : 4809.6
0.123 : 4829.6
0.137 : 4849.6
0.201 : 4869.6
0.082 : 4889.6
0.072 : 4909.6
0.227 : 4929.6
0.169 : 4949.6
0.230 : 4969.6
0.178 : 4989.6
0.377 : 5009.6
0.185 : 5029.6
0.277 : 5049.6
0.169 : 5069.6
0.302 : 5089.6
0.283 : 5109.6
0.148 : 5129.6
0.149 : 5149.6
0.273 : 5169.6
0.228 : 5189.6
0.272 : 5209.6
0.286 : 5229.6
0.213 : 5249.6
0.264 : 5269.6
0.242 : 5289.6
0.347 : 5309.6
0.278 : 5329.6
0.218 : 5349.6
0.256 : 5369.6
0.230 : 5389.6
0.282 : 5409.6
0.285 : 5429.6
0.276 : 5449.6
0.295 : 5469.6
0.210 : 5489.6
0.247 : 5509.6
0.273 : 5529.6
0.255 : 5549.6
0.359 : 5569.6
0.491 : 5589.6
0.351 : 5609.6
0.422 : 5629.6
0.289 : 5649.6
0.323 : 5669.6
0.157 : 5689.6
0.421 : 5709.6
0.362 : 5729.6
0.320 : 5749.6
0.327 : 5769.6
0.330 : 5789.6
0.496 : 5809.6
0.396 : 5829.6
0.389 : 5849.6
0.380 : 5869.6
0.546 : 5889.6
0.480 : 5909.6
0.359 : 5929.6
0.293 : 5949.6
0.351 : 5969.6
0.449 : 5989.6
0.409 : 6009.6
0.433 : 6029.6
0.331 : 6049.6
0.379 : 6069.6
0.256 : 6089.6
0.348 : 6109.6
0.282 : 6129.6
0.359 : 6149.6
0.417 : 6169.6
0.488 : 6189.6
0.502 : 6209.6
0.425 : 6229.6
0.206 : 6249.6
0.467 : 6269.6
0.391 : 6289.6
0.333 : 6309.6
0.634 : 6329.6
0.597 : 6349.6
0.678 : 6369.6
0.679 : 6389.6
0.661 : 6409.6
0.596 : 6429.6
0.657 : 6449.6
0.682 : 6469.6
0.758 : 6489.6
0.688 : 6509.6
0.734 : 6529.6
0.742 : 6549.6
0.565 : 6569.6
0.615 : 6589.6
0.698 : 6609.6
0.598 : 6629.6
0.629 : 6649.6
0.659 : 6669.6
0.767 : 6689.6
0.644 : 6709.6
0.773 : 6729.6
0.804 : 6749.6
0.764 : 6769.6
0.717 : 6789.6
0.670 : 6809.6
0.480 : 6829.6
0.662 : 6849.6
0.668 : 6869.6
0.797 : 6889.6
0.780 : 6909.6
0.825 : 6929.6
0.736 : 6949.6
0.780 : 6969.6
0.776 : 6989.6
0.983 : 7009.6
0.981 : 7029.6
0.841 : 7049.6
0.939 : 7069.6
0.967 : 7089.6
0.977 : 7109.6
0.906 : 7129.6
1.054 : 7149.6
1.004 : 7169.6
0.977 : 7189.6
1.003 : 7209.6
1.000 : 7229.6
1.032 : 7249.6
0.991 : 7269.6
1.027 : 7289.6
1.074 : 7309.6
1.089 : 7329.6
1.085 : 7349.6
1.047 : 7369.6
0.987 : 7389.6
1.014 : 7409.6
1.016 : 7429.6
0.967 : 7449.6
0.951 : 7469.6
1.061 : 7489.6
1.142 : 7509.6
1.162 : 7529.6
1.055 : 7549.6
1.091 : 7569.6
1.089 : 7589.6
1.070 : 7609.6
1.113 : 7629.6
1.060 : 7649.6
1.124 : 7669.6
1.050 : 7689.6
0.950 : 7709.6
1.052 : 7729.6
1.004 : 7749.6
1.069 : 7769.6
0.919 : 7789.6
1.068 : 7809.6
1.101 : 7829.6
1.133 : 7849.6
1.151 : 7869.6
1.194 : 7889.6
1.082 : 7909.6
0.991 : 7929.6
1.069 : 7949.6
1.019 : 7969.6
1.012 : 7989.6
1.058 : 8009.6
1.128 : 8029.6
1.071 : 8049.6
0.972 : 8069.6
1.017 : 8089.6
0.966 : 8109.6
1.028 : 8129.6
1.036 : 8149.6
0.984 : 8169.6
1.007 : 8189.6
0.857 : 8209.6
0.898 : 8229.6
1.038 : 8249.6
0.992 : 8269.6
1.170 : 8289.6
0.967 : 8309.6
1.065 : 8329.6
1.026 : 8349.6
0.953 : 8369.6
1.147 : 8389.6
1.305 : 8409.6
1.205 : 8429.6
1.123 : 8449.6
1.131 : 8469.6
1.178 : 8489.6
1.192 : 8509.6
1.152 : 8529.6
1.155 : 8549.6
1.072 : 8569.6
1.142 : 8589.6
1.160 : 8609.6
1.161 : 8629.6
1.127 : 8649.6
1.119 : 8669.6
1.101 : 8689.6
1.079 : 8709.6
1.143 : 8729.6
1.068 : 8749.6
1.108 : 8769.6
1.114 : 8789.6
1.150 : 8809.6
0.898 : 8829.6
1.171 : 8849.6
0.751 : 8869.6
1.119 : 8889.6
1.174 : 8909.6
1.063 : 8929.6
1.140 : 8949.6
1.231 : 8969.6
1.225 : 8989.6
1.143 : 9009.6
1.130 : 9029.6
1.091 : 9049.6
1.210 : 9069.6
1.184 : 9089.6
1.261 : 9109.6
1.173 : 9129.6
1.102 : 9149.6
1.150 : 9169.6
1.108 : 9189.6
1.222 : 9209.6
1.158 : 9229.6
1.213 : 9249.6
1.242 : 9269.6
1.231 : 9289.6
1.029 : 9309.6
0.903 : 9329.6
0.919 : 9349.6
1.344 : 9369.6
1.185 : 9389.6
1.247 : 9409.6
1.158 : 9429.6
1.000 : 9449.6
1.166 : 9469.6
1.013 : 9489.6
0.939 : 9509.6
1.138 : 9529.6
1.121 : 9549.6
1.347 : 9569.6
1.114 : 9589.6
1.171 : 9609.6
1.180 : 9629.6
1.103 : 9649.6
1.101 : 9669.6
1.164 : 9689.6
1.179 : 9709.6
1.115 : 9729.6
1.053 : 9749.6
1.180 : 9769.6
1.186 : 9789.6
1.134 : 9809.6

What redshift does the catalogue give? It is 0.587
